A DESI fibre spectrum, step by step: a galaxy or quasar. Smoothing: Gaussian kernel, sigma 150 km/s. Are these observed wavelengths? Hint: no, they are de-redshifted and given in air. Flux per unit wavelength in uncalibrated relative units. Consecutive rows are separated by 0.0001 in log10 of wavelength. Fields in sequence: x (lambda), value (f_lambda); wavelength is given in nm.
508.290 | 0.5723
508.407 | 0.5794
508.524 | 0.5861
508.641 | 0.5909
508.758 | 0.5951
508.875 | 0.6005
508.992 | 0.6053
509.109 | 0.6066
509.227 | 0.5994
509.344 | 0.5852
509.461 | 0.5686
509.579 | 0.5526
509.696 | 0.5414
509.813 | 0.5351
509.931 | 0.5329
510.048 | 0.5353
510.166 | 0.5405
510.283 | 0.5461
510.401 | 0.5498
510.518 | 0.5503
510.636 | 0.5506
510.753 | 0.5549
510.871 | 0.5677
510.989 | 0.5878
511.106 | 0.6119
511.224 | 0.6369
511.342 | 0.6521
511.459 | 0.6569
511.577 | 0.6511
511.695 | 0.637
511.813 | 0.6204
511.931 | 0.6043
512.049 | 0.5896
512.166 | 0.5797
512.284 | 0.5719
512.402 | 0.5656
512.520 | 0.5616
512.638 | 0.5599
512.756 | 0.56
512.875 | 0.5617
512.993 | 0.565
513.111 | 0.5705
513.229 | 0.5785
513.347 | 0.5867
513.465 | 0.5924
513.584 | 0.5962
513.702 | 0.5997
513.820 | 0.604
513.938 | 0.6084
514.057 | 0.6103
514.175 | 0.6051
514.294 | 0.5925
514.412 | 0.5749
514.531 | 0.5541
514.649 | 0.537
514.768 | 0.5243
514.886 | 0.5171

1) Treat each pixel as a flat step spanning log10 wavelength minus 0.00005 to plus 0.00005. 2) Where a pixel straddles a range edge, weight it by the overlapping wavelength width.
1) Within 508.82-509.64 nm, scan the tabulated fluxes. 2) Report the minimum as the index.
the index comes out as 0.5526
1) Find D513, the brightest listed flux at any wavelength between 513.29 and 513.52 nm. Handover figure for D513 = 0.5924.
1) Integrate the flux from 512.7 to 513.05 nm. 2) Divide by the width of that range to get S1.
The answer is 0.561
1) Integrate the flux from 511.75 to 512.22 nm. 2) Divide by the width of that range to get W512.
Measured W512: 0.6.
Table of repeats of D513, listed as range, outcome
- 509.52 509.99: 0.5526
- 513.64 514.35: 0.6103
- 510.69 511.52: 0.6569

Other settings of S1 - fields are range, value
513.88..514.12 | 0.609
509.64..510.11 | 0.536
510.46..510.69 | 0.549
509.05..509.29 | 0.602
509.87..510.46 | 0.541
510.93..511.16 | 0.601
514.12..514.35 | 0.597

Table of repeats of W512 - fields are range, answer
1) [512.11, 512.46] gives 0.572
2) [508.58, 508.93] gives 0.596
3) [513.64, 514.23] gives 0.606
